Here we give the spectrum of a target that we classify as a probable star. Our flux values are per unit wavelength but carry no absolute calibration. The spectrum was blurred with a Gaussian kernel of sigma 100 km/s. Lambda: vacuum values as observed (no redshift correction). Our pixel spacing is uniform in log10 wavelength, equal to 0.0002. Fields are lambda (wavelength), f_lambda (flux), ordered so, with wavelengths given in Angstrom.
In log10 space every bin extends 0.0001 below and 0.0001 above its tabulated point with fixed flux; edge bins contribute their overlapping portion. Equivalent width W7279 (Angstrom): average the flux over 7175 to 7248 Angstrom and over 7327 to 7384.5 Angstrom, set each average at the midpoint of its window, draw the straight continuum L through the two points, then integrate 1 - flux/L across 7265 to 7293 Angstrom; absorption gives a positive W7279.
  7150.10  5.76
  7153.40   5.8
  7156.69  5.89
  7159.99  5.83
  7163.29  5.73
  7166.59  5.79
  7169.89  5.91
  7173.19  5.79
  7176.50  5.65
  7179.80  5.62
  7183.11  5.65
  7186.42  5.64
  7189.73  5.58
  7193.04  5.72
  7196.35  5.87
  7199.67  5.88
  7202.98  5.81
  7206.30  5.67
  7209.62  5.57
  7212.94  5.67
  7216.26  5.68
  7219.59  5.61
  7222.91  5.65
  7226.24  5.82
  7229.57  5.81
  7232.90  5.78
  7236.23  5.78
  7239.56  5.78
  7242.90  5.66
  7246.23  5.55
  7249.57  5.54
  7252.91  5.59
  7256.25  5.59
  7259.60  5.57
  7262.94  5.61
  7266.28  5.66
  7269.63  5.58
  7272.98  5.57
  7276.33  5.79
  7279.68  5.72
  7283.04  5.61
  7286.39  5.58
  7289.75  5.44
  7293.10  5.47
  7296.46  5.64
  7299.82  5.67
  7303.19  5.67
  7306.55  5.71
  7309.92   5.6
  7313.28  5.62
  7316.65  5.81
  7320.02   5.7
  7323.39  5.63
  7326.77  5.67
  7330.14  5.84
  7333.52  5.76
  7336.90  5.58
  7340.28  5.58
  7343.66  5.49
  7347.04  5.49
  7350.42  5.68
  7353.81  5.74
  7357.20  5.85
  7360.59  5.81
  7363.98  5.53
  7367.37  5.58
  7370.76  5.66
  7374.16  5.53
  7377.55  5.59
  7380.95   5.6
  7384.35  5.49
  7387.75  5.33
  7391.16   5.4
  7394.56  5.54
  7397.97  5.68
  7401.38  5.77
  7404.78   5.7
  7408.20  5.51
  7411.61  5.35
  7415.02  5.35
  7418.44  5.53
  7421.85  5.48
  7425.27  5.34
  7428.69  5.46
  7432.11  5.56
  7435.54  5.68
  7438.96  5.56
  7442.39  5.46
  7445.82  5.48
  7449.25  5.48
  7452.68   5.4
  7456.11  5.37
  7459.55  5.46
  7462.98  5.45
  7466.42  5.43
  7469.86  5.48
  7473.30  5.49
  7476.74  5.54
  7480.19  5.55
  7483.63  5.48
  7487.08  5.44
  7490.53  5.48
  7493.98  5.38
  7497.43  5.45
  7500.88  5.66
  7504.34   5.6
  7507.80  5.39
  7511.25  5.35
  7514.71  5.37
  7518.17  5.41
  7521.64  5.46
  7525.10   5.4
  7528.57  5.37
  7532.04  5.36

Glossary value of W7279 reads 0.32 Angstrom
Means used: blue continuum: 5.7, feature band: 5.61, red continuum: 5.64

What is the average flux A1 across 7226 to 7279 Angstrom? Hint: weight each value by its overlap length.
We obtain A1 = 5.66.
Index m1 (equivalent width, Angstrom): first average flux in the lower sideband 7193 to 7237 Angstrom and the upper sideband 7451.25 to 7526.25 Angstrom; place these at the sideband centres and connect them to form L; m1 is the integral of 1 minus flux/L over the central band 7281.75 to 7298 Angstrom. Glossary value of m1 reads 0.3 Angstrom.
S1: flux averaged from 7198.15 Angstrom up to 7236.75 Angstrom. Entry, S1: 5.73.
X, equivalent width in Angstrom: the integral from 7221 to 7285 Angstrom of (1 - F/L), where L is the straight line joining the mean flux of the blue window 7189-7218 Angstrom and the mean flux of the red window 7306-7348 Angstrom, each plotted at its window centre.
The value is 0.3 Angstrom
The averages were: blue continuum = 5.72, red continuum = 5.65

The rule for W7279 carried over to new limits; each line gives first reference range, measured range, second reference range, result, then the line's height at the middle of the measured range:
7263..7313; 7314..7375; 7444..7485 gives -1.0 Angstrom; 5.57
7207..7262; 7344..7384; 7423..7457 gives -0.6 Angstrom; 5.55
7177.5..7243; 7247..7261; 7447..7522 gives 0.3 Angstrom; 5.67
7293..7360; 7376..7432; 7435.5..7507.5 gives 0.6 Angstrom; 5.57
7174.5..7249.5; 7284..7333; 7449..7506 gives -0.3 Angstrom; 5.62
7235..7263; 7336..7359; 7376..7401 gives -0.3 Angstrom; 5.56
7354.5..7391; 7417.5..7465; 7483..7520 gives 0.3 Angstrom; 5.52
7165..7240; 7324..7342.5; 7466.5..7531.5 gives -0.2 Angstrom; 5.61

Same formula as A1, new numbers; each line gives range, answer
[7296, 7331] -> 5.69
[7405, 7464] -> 5.47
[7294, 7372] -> 5.66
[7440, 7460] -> 5.44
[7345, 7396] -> 5.59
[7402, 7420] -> 5.51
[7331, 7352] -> 5.61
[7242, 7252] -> 5.58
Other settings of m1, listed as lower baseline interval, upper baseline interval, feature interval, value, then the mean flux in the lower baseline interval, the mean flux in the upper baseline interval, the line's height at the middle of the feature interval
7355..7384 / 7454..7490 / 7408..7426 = 0.44 Angstrom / 5.64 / 5.47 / 5.56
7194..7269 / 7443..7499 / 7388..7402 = -0.06 Angstrom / 5.69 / 5.46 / 5.53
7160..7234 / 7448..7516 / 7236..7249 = 0.03 Angstrom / 5.72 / 5.46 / 5.68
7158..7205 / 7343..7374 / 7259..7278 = 0.22 Angstrom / 5.75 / 5.65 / 5.7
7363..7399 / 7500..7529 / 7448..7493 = 0.07 Angstrom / 5.54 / 5.44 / 5.47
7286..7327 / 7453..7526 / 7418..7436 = 0.07 Angstrom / 5.63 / 5.46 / 5.52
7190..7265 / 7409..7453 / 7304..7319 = -0.22 Angstrom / 5.69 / 5.48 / 5.6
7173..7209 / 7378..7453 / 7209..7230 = -0.01 Angstrom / 5.71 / 5.51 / 5.68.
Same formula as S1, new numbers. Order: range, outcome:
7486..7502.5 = 5.48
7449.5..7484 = 5.47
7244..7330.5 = 5.63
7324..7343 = 5.67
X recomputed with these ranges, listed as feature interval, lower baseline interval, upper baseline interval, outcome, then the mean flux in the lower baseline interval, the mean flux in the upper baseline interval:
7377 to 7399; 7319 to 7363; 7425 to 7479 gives 0.3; 5.68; 5.48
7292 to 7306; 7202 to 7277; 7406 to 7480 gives 0.0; 5.66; 5.47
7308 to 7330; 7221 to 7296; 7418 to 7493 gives -0.4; 5.64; 5.48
